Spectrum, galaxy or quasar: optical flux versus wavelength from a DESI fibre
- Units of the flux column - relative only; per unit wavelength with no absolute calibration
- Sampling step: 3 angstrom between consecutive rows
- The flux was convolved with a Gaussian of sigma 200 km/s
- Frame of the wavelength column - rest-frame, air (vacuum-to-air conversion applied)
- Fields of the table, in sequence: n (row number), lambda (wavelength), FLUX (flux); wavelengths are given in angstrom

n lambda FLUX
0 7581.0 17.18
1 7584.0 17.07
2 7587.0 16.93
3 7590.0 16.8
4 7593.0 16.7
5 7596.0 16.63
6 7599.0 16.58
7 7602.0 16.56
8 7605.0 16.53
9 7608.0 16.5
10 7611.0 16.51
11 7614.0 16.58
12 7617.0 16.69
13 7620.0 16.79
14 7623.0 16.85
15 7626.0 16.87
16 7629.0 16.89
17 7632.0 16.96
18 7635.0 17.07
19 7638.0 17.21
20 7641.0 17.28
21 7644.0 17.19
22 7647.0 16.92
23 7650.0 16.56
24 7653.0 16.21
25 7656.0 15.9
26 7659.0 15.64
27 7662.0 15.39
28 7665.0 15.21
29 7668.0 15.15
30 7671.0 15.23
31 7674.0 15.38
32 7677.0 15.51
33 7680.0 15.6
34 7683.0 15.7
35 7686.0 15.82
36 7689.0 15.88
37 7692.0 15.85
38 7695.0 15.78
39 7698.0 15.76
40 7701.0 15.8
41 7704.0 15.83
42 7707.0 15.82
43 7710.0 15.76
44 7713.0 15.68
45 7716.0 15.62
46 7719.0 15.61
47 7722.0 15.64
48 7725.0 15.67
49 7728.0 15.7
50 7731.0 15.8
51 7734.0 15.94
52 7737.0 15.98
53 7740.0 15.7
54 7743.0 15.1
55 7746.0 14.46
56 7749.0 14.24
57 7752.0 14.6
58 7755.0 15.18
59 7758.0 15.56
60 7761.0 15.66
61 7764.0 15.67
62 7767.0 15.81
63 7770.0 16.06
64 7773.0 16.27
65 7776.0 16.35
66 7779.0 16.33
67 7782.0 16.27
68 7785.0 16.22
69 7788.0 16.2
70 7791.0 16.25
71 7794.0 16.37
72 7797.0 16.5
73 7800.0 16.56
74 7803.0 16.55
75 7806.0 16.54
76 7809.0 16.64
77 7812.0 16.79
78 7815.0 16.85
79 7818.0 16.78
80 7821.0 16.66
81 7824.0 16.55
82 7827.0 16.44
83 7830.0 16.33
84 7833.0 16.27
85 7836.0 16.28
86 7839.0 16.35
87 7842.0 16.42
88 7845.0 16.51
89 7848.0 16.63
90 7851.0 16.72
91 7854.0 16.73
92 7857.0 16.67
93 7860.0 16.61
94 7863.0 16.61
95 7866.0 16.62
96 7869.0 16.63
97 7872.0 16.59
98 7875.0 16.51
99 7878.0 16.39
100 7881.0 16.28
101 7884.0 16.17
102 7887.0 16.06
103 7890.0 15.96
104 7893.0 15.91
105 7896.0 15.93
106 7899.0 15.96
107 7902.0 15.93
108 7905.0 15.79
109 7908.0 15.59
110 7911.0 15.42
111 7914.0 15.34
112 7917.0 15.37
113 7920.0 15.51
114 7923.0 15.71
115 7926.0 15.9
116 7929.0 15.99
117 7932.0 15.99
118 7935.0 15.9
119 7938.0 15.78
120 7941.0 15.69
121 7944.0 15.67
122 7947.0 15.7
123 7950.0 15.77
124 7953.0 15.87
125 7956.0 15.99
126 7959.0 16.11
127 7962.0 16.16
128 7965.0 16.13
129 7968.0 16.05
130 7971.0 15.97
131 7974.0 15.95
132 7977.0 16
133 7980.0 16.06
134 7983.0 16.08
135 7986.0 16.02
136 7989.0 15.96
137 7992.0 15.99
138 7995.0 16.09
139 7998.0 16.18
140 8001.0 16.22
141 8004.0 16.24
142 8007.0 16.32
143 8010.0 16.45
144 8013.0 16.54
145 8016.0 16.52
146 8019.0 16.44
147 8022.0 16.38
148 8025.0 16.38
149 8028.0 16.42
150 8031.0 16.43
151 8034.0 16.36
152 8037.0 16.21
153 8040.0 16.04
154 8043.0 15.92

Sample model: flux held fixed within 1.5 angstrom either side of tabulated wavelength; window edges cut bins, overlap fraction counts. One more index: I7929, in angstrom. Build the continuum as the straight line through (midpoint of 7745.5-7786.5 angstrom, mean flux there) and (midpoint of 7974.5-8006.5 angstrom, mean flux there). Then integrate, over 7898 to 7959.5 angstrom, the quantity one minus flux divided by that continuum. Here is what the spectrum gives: 0.8 angstrom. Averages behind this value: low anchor 15.6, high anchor 16.1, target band 15.8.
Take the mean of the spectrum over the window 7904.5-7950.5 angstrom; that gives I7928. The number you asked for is 15.7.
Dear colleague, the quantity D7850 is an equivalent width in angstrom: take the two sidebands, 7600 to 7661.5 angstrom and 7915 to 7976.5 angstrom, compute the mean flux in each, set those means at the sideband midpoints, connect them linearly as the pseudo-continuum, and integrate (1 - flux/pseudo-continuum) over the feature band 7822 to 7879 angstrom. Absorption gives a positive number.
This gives -1.5 angstrom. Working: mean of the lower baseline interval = 16.7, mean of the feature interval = 16.5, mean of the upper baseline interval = 15.9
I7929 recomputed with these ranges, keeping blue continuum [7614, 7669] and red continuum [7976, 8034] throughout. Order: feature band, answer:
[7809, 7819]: -0.2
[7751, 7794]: 1.3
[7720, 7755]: 2.3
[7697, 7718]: 0.9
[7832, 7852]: -0.1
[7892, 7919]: 1.1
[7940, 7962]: 0.6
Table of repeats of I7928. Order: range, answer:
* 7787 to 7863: 16.5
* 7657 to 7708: 15.6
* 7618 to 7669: 16.5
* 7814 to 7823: 16.7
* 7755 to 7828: 16.3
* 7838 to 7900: 16.4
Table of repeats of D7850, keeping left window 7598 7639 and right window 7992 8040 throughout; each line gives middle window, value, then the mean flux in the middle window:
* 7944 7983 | 1.0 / 16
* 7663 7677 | 1.2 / 15.3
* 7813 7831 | -0.1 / 16.6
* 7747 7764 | 1.6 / 15.1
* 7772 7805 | 0.4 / 16.4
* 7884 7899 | 0.4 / 16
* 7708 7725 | 1.0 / 15.7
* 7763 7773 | 0.4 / 15.9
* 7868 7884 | 0.0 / 16.4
